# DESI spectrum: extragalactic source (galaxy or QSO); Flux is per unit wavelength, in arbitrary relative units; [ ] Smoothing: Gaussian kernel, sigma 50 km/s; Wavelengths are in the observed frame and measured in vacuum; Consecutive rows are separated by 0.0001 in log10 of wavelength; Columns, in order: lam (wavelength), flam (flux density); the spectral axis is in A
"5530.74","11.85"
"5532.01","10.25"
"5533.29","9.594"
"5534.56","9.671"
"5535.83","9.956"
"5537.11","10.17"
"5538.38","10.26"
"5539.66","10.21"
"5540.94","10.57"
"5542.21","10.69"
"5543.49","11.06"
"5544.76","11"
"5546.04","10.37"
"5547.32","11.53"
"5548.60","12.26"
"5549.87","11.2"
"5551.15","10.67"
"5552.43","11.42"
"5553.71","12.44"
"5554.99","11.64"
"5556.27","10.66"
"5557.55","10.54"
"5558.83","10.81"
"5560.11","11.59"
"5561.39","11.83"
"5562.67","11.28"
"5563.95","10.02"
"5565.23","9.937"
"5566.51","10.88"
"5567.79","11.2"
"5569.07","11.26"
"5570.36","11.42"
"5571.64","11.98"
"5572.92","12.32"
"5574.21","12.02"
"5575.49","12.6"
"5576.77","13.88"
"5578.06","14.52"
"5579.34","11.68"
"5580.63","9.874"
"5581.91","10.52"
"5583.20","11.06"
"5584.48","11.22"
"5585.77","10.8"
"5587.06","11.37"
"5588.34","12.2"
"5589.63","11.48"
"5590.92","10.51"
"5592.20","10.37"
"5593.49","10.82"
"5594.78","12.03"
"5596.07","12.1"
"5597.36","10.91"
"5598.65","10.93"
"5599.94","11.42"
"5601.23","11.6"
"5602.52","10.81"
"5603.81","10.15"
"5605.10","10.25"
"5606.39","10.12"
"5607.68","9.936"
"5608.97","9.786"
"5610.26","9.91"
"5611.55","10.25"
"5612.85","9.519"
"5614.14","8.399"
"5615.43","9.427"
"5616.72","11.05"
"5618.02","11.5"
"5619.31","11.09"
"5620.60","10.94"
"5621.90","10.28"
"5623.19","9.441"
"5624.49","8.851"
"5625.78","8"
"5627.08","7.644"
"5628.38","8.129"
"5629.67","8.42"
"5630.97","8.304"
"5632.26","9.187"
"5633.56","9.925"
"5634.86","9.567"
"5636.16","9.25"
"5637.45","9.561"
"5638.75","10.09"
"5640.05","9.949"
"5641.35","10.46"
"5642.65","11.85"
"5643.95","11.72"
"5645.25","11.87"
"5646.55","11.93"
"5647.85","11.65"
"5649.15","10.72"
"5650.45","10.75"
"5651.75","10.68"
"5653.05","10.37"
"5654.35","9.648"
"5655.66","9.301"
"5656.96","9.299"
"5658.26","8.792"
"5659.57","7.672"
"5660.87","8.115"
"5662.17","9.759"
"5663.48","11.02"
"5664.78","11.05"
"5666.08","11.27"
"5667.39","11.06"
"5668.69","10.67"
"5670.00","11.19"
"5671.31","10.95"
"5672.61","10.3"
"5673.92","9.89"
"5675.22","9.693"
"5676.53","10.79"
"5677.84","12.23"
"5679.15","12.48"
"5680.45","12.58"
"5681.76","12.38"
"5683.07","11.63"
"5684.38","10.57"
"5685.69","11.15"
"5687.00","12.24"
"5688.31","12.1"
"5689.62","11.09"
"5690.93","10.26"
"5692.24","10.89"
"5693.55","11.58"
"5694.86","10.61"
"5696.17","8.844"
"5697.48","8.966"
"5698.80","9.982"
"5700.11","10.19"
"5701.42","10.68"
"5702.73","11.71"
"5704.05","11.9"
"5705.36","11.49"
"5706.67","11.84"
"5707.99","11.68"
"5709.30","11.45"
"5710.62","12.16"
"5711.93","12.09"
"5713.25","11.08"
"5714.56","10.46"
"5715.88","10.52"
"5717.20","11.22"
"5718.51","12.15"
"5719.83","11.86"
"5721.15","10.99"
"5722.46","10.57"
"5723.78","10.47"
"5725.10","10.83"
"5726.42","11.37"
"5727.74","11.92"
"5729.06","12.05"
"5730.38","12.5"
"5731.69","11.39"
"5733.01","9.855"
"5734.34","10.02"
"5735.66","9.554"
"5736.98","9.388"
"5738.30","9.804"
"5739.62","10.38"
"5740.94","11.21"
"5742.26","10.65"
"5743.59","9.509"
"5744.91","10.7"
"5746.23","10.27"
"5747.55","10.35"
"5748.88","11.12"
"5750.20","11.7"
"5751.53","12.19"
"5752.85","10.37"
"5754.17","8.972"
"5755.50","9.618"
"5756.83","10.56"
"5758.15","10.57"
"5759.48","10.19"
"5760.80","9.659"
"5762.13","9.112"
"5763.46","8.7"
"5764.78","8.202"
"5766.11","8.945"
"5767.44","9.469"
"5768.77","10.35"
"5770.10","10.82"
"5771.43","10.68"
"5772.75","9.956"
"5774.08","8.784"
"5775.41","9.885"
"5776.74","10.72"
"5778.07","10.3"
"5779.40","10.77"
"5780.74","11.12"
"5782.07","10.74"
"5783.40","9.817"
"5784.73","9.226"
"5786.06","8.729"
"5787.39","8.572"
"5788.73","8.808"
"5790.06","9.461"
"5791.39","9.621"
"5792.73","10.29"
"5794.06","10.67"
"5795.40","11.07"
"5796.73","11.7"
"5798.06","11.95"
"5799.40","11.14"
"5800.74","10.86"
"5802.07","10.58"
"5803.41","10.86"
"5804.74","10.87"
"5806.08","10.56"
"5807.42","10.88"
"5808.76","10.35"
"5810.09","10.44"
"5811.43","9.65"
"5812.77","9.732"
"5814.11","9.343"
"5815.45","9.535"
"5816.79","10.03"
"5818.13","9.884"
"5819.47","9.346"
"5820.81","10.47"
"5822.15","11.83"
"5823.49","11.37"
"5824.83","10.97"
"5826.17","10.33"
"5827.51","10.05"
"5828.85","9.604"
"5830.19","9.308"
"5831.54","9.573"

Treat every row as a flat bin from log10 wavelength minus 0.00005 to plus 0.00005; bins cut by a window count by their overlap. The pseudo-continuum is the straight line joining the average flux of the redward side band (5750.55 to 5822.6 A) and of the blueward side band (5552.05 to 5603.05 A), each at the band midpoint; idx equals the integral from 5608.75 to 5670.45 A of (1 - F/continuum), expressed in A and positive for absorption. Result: 5.8 A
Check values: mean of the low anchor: 11.4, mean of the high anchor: 10.1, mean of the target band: 9.98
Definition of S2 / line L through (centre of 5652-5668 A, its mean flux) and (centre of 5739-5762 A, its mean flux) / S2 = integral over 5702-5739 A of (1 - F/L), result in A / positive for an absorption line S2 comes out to -3.4 A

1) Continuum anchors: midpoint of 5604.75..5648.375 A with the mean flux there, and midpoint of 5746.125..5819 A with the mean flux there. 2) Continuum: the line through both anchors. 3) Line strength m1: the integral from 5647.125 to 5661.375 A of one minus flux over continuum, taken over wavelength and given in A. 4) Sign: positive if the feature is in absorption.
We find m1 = 0.3 A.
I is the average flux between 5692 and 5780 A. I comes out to 10.6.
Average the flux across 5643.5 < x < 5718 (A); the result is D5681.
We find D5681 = 10.8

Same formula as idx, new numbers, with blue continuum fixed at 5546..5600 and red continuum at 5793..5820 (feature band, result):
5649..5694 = 1.3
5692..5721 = -0.5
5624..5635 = 2.5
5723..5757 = 0.3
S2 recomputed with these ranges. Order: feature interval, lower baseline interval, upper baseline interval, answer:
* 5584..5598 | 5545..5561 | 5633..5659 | -0.47 A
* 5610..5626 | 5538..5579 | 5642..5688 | 1.60 A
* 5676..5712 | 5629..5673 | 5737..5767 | -3.92 A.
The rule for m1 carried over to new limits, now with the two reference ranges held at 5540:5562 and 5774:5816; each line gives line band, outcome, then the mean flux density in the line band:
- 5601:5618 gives 1.3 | 10.1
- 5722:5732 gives -0.9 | 11.4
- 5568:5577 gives -0.8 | 12.1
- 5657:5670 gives 0.9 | 9.97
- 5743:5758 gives -0.1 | 10.5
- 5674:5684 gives -0.8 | 11.6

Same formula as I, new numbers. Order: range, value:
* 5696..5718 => 11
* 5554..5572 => 11.1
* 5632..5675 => 10.3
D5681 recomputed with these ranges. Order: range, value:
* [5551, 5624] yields 11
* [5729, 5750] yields 10.5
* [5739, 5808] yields 10.2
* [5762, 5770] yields 9.25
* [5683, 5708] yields 10.9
